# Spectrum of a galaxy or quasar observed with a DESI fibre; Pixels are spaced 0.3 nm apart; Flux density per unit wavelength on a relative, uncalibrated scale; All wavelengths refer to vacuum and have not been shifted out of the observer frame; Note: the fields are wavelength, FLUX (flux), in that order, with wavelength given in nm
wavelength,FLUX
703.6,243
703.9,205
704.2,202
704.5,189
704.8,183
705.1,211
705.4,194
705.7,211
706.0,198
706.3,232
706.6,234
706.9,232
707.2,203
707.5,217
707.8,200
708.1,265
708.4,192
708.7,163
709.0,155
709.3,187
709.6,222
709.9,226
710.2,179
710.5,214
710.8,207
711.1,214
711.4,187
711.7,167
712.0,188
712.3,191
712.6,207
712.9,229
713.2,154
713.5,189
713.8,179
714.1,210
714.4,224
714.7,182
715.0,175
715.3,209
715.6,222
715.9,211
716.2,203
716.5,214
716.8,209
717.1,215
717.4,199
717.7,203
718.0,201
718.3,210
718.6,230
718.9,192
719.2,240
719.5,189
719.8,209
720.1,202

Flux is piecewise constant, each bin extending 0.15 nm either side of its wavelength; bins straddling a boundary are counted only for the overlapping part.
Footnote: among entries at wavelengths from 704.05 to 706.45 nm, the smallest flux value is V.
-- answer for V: 183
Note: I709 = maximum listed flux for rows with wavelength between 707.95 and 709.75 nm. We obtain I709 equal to 265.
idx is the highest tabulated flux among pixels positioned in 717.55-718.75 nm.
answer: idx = 230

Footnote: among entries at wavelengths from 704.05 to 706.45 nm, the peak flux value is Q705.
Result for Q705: 232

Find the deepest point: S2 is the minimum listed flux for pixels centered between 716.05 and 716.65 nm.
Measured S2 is 203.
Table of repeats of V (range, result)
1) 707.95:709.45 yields 155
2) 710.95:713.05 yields 167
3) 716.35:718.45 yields 199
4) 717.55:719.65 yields 189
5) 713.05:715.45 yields 154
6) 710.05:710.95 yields 179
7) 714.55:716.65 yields 175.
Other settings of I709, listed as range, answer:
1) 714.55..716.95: 222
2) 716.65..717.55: 215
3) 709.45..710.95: 226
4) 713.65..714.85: 224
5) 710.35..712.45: 214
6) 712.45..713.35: 229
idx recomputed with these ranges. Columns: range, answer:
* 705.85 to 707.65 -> 234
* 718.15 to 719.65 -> 240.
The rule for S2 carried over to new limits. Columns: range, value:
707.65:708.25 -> 200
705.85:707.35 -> 198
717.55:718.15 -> 201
